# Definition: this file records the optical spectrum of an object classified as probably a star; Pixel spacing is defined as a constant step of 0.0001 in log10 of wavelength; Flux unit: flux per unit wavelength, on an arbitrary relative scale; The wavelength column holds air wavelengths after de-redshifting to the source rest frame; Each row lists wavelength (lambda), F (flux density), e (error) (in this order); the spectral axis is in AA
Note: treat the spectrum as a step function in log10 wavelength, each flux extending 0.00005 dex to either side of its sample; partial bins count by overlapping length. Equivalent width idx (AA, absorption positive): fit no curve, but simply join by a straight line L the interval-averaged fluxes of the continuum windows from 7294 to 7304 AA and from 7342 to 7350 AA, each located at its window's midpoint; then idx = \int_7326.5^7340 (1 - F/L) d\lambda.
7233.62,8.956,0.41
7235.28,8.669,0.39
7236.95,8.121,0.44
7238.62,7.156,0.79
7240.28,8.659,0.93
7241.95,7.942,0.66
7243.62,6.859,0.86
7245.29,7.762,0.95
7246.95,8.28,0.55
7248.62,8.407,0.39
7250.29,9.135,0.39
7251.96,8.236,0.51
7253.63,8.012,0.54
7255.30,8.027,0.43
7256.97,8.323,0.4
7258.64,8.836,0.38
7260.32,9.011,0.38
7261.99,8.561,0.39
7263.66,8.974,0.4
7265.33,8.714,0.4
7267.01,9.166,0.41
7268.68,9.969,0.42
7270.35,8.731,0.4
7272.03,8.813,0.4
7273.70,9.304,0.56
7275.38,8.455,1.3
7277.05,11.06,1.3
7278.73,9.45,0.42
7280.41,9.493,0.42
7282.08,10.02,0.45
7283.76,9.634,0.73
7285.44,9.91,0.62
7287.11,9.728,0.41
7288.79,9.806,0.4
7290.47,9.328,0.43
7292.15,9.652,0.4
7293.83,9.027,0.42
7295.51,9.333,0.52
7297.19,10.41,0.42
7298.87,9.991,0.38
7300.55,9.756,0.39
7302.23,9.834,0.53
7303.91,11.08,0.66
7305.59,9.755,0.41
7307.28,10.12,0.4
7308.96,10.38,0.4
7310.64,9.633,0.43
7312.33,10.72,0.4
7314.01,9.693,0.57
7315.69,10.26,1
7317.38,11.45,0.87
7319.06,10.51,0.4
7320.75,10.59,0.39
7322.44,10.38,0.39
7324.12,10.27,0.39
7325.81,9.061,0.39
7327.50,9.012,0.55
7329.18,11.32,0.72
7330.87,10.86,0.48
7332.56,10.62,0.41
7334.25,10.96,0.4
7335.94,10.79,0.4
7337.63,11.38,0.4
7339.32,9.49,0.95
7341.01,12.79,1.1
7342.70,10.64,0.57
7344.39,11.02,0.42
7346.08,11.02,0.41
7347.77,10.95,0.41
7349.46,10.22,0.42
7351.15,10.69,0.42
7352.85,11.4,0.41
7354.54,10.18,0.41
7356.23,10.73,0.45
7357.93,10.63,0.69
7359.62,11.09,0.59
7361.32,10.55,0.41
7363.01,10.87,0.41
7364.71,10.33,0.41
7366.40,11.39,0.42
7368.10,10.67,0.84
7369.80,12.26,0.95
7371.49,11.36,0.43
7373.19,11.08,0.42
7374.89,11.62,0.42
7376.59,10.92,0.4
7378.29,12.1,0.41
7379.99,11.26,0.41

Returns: 0.0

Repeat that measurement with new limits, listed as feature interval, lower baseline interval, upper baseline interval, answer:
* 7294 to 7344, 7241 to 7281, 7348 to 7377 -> -1.9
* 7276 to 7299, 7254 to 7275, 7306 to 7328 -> -0.8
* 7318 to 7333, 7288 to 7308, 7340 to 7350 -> 0.4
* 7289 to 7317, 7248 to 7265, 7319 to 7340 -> -0.6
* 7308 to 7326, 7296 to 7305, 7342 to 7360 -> 0.1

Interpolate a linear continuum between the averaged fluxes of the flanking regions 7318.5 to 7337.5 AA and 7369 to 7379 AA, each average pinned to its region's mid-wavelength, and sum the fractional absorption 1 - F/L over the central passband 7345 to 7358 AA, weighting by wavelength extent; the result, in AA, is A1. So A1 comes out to 0.31 AA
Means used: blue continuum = 10.4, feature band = 10.7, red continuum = 11.5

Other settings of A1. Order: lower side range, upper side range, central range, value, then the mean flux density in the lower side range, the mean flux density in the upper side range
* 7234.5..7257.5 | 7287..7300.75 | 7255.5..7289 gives -1.1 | 8.11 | 9.66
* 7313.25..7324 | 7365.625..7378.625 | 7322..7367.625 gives 1.0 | 10.5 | 11.4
